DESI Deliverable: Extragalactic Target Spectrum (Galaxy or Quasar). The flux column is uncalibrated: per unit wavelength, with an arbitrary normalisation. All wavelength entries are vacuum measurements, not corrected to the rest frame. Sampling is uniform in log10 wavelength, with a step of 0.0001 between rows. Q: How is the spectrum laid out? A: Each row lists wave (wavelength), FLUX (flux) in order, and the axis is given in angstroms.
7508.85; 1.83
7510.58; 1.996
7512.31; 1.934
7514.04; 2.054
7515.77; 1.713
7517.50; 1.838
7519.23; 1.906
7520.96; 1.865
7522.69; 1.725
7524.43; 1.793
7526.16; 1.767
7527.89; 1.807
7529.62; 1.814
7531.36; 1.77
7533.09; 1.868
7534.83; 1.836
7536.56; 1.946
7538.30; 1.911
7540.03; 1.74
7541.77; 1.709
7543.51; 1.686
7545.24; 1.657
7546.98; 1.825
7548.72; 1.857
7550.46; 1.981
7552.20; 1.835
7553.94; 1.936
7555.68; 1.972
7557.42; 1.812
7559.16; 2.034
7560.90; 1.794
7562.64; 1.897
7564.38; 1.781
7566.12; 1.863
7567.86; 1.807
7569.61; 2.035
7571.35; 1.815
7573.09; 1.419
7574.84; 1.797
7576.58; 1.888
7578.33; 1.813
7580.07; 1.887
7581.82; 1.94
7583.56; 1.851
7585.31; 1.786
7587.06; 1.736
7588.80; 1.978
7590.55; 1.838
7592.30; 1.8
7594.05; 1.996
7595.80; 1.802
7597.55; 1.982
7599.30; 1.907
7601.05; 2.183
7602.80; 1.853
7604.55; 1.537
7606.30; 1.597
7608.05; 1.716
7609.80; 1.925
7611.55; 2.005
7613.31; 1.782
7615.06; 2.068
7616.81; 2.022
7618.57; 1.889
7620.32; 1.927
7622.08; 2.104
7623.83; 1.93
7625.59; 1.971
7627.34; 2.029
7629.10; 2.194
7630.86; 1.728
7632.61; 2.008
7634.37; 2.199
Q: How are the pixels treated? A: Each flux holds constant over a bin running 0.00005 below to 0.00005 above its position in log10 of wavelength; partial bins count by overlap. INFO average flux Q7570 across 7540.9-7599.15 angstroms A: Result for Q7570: 1.84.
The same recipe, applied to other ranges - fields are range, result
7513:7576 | 1.83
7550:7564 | 1.9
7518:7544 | 1.81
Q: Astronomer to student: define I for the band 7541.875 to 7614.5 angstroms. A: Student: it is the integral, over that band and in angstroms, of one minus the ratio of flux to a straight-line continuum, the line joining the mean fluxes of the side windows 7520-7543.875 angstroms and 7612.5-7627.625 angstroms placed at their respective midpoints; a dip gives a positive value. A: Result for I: 1.8 angstroms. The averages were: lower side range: 1.81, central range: 1.84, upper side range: 1.97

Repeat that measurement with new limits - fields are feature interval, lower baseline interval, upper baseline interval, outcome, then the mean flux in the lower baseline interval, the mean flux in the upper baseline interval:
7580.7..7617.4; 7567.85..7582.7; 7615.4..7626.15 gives 0.6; 1.82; 1.98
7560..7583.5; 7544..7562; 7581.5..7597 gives 0.4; 1.87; 1.86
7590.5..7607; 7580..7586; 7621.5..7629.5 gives 0.6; 1.86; 2.04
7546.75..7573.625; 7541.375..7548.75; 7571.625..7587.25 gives -1.5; 1.74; 1.79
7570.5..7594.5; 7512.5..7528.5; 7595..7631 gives 0.9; 1.83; 1.92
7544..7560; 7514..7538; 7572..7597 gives -0.4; 1.83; 1.83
